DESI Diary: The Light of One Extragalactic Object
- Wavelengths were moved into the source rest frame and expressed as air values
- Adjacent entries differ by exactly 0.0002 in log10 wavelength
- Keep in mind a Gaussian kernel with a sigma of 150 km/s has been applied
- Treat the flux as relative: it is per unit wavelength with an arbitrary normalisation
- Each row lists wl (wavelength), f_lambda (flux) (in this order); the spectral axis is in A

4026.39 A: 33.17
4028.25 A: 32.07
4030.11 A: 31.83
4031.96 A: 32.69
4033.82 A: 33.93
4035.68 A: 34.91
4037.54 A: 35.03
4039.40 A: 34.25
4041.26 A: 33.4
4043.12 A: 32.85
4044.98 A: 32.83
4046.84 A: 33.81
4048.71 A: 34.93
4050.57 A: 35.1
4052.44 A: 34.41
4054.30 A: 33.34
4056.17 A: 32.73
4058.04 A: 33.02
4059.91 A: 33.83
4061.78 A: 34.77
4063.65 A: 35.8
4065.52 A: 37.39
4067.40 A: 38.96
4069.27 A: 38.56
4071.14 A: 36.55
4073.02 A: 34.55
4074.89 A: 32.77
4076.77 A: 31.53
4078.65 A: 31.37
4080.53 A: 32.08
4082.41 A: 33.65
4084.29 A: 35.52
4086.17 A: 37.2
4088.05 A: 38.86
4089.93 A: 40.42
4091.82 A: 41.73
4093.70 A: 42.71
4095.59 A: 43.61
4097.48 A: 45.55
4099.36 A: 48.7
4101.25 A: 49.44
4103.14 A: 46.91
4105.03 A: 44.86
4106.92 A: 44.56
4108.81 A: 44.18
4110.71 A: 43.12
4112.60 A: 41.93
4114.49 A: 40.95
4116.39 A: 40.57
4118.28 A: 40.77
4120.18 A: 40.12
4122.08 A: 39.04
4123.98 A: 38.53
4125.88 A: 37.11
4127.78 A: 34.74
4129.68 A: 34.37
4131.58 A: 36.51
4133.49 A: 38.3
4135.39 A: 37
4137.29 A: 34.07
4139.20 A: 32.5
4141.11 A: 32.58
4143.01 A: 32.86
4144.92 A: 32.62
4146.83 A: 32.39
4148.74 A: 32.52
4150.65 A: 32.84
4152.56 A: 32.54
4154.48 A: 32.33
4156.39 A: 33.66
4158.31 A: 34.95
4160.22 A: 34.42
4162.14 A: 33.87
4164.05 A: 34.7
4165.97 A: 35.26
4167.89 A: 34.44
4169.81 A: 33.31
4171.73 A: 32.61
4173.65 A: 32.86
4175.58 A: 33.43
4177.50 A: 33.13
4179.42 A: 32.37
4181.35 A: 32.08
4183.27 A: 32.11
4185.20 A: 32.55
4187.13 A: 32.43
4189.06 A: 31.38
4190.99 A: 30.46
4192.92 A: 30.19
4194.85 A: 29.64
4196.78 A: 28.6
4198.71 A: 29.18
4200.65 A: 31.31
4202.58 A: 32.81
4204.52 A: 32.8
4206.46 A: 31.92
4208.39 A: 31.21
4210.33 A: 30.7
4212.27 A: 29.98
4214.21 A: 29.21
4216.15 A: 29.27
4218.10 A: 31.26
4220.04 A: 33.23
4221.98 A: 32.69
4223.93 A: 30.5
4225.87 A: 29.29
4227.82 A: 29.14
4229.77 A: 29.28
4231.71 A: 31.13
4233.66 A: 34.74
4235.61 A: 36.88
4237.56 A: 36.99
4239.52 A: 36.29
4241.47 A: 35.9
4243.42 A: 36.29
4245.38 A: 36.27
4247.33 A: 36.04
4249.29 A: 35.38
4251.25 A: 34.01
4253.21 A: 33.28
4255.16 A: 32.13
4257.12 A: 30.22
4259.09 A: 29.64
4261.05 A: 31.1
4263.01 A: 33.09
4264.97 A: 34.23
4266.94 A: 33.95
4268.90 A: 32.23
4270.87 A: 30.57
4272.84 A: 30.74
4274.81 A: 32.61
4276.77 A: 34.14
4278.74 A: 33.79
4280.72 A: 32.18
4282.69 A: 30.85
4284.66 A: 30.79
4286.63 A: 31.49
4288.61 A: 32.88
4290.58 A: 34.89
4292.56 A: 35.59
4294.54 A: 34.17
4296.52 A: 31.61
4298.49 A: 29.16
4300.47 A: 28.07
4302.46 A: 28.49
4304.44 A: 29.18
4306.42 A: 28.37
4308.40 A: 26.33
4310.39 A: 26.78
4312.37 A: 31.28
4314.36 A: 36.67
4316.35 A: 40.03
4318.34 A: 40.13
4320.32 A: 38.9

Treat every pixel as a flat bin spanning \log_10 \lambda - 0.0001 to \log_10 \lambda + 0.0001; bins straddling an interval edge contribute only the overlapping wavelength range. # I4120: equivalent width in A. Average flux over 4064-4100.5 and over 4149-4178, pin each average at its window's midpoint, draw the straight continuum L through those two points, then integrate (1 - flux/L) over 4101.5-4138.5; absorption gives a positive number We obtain -4.09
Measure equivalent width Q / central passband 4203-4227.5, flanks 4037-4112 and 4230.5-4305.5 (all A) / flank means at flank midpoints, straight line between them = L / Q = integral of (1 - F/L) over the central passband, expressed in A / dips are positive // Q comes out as 2.3 A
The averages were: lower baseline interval 37.7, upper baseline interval 32.9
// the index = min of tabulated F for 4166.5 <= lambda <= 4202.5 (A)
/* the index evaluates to 28.6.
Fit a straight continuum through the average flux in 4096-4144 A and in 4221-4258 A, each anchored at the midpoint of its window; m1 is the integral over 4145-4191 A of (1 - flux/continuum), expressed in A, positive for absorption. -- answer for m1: 5.3 A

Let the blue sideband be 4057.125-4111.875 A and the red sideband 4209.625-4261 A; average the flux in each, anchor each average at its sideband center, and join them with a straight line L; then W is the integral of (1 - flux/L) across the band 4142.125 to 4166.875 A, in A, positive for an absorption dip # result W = 1.8 A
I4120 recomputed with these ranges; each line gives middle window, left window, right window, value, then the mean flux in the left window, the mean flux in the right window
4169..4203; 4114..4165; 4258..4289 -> 2.6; 35.4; 32.1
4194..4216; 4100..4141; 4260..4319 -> 3.3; 39.9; 32.1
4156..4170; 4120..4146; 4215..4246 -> 0.2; 35.6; 33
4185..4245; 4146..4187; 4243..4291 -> 2.1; 33.2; 32.8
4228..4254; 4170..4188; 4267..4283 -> -1.8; 32.6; 32.3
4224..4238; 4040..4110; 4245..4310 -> 0.4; 37.7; 32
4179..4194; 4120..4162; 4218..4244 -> 1.0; 34.7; 33.1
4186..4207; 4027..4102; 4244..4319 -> 1.8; 36.1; 32.4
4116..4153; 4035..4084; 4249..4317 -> -2.2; 34.3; 31.9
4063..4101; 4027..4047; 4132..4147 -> -4.9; 33.4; 34.2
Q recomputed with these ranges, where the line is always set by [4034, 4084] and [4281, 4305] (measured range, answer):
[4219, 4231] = 0.6 A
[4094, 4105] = -4.1 A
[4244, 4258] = -0.9 A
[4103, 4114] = -3.3 A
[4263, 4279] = -0.5 A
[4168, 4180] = -0.1 A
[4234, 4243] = -1.2 A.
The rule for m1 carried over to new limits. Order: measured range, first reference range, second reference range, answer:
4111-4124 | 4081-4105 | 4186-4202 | -0.5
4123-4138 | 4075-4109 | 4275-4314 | 0.9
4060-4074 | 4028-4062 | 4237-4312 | -1.2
